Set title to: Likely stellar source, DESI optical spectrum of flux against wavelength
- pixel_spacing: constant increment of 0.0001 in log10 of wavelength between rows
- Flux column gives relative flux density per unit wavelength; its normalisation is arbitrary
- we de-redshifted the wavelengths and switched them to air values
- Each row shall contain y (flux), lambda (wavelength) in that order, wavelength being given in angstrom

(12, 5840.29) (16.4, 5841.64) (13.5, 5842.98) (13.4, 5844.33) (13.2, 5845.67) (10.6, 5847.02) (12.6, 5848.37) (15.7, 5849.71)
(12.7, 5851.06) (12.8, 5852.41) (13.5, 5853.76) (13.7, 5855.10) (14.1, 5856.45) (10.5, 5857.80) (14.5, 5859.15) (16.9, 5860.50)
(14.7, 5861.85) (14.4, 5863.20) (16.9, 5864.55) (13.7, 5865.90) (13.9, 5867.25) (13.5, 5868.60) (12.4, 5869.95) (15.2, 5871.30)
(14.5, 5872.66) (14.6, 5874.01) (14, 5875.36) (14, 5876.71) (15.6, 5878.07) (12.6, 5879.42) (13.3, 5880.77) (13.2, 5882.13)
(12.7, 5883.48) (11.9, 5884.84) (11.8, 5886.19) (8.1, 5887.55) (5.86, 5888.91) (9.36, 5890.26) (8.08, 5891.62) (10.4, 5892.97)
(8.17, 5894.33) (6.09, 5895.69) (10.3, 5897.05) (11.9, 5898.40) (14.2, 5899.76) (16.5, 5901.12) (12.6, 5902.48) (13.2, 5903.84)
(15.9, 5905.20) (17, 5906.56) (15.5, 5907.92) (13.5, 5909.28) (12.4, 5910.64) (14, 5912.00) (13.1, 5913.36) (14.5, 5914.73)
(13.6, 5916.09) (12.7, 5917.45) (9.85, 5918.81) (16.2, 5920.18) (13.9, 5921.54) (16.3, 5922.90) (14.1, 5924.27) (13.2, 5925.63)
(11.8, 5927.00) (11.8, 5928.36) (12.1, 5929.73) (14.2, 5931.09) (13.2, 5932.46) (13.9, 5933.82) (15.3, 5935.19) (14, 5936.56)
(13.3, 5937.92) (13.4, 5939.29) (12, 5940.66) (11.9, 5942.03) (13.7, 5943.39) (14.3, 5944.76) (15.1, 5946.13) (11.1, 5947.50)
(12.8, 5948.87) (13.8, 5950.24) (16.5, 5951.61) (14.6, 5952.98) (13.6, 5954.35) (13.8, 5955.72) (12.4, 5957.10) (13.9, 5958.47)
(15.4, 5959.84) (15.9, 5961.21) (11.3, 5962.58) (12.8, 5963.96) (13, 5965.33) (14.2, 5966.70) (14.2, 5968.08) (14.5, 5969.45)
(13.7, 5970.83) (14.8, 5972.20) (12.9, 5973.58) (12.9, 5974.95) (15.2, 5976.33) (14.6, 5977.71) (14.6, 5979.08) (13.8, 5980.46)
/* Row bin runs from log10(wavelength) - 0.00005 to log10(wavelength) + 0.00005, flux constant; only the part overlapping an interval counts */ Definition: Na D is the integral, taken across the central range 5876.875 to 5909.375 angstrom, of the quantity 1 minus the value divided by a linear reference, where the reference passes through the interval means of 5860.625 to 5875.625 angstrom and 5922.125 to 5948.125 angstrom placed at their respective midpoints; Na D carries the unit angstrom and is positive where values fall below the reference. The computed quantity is 4.8 angstrom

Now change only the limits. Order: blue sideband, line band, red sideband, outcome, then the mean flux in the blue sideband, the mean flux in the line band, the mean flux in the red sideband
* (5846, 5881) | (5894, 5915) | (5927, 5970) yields 0.96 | 13.9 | 13.1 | 13.6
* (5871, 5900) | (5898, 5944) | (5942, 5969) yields -3.76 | 11.5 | 13.7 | 13.8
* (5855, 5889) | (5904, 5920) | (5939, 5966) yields -0.44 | 13.4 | 13.9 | 13.6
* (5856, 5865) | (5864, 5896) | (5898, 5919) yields 4.85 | 14.5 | 12.1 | 13.9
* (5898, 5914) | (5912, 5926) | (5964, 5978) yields 0.36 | 14.2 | 13.8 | 13.9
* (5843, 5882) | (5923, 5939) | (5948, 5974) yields 0.47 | 13.8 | 13.5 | 13.9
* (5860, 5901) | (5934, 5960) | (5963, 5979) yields -0.40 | 12.4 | 13.7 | 13.9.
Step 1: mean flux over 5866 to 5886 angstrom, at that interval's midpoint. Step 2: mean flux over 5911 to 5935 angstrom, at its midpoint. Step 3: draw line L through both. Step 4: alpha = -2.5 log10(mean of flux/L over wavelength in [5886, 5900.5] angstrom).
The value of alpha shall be 0.40 mag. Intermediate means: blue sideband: 13.6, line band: 9.43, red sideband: 13.5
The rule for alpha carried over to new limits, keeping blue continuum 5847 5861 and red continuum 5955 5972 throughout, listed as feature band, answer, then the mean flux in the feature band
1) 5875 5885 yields 0.008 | 13.5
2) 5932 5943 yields 0.026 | 13.4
